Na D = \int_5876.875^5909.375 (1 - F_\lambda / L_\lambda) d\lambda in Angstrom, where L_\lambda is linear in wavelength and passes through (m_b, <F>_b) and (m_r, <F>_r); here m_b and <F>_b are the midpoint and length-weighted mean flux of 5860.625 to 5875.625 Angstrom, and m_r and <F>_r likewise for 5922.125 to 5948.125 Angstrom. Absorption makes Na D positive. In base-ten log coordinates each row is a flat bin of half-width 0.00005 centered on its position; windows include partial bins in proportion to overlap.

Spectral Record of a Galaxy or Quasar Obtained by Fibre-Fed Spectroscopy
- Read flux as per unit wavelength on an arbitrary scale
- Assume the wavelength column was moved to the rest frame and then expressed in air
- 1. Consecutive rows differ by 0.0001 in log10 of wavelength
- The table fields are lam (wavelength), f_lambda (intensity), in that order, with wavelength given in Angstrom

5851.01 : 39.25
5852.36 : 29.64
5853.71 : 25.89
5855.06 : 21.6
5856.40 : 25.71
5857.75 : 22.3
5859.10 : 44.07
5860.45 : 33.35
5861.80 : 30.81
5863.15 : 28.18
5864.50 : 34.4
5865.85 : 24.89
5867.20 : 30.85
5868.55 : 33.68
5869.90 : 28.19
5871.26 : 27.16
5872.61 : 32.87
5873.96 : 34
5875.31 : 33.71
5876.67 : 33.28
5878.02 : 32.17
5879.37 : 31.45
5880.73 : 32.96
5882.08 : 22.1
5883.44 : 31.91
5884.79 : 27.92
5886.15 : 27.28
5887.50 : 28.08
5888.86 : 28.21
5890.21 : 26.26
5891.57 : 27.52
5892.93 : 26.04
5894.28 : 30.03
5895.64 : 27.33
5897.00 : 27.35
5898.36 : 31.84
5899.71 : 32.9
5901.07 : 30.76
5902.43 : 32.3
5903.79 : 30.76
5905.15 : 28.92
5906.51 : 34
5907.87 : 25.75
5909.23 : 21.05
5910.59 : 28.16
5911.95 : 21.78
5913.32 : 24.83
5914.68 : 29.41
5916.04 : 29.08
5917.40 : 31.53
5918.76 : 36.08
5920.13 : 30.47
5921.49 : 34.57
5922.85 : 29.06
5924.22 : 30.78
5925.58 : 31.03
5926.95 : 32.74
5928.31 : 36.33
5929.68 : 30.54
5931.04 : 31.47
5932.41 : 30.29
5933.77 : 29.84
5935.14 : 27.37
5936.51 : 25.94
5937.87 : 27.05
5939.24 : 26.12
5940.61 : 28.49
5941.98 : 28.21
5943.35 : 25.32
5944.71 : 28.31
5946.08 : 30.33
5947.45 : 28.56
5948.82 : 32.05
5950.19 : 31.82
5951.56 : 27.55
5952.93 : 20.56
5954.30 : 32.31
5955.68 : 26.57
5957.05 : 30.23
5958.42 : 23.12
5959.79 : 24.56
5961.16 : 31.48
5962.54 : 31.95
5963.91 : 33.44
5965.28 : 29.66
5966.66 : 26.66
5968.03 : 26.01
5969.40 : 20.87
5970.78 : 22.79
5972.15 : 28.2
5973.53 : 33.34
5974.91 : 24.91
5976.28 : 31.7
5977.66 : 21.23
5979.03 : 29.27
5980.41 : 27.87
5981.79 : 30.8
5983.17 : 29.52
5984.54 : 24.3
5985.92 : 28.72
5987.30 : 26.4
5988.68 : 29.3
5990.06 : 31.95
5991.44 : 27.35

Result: 1.2 Angstrom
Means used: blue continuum 30.8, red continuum 29.4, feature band 29.2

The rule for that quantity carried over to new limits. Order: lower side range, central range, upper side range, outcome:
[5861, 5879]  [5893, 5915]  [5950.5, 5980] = 1.00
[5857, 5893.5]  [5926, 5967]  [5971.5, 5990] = -0.20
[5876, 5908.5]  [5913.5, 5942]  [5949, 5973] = -1.72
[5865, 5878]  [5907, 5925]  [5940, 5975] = 0.45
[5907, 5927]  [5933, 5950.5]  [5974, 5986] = 0.07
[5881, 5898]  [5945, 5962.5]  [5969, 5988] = -0.66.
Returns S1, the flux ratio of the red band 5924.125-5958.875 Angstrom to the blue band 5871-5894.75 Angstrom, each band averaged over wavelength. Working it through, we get 0.98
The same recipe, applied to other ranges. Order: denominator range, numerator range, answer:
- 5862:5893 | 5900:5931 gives 1.01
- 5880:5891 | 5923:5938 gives 1.08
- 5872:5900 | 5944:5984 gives 0.95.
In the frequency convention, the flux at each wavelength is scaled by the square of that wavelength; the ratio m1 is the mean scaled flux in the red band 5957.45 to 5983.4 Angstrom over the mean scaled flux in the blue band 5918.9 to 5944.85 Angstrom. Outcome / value 0.9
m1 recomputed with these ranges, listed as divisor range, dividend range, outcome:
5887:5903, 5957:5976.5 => 0.98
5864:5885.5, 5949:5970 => 0.94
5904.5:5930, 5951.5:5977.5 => 0.94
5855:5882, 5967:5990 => 0.92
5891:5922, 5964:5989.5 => 0.96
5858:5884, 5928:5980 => 0.92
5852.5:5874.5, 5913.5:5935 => 1.07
